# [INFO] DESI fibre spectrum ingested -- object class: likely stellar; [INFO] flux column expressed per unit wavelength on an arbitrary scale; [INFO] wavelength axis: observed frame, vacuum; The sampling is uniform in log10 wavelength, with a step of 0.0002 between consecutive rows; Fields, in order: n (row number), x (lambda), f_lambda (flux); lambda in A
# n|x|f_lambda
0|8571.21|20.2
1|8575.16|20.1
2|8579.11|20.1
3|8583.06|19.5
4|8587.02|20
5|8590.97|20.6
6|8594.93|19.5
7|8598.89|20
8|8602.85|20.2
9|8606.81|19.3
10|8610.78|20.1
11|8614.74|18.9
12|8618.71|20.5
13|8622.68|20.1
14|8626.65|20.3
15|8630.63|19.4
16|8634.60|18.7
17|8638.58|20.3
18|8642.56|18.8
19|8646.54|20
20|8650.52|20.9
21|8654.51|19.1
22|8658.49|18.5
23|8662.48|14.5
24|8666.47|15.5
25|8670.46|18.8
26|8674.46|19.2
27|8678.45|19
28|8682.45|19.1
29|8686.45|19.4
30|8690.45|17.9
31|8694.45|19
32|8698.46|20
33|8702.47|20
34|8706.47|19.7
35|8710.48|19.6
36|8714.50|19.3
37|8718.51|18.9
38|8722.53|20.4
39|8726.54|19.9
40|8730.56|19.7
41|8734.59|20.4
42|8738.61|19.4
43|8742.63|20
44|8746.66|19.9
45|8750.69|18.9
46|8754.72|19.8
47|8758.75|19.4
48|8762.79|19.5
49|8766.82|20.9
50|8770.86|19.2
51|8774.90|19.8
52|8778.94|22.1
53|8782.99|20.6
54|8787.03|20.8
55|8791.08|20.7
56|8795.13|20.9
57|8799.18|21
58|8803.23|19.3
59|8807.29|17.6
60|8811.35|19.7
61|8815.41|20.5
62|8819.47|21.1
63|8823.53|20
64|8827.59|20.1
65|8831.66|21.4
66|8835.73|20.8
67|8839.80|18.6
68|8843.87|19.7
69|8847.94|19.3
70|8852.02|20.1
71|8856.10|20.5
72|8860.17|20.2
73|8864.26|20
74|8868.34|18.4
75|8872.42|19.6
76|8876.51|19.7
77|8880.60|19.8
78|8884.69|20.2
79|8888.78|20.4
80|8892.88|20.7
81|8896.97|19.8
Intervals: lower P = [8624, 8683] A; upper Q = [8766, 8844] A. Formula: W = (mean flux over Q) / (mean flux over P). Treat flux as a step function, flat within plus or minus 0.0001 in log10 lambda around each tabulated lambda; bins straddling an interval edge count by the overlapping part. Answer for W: 1.08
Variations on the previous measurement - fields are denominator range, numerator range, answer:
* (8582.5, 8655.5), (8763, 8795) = 1.04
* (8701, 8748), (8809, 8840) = 1.03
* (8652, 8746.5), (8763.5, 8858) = 1.06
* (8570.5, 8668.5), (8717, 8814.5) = 1.03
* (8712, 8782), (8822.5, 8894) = 1.01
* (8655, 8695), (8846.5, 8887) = 1.09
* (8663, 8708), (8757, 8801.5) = 1.09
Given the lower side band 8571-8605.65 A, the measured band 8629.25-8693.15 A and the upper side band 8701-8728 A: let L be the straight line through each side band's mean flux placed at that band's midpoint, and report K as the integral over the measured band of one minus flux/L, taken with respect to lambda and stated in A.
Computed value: 3.63 A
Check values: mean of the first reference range 20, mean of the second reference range 19.7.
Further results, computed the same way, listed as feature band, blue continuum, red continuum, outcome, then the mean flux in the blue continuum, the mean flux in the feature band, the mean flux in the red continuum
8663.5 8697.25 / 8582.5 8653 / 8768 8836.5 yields 2.7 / 19.8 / 18.4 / 20.3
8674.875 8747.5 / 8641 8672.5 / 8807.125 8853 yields -2.8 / 18.3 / 19.5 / 20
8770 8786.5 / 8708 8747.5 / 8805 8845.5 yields -0.6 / 19.7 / 20.5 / 19.9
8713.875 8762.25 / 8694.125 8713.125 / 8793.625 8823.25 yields 0.3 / 19.7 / 19.7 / 20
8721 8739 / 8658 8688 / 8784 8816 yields -1.0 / 18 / 20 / 20.1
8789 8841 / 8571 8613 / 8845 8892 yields -0.7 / 19.9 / 20.2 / 19.9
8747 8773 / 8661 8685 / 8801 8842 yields -0.8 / 17.8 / 19.6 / 19.9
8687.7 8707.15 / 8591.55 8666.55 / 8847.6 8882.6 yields 0.1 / 19.3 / 19.3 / 19.8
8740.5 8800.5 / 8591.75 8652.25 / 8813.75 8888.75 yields -0.9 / 19.8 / 20.2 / 20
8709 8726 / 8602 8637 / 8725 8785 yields 0.3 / 19.7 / 19.6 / 20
